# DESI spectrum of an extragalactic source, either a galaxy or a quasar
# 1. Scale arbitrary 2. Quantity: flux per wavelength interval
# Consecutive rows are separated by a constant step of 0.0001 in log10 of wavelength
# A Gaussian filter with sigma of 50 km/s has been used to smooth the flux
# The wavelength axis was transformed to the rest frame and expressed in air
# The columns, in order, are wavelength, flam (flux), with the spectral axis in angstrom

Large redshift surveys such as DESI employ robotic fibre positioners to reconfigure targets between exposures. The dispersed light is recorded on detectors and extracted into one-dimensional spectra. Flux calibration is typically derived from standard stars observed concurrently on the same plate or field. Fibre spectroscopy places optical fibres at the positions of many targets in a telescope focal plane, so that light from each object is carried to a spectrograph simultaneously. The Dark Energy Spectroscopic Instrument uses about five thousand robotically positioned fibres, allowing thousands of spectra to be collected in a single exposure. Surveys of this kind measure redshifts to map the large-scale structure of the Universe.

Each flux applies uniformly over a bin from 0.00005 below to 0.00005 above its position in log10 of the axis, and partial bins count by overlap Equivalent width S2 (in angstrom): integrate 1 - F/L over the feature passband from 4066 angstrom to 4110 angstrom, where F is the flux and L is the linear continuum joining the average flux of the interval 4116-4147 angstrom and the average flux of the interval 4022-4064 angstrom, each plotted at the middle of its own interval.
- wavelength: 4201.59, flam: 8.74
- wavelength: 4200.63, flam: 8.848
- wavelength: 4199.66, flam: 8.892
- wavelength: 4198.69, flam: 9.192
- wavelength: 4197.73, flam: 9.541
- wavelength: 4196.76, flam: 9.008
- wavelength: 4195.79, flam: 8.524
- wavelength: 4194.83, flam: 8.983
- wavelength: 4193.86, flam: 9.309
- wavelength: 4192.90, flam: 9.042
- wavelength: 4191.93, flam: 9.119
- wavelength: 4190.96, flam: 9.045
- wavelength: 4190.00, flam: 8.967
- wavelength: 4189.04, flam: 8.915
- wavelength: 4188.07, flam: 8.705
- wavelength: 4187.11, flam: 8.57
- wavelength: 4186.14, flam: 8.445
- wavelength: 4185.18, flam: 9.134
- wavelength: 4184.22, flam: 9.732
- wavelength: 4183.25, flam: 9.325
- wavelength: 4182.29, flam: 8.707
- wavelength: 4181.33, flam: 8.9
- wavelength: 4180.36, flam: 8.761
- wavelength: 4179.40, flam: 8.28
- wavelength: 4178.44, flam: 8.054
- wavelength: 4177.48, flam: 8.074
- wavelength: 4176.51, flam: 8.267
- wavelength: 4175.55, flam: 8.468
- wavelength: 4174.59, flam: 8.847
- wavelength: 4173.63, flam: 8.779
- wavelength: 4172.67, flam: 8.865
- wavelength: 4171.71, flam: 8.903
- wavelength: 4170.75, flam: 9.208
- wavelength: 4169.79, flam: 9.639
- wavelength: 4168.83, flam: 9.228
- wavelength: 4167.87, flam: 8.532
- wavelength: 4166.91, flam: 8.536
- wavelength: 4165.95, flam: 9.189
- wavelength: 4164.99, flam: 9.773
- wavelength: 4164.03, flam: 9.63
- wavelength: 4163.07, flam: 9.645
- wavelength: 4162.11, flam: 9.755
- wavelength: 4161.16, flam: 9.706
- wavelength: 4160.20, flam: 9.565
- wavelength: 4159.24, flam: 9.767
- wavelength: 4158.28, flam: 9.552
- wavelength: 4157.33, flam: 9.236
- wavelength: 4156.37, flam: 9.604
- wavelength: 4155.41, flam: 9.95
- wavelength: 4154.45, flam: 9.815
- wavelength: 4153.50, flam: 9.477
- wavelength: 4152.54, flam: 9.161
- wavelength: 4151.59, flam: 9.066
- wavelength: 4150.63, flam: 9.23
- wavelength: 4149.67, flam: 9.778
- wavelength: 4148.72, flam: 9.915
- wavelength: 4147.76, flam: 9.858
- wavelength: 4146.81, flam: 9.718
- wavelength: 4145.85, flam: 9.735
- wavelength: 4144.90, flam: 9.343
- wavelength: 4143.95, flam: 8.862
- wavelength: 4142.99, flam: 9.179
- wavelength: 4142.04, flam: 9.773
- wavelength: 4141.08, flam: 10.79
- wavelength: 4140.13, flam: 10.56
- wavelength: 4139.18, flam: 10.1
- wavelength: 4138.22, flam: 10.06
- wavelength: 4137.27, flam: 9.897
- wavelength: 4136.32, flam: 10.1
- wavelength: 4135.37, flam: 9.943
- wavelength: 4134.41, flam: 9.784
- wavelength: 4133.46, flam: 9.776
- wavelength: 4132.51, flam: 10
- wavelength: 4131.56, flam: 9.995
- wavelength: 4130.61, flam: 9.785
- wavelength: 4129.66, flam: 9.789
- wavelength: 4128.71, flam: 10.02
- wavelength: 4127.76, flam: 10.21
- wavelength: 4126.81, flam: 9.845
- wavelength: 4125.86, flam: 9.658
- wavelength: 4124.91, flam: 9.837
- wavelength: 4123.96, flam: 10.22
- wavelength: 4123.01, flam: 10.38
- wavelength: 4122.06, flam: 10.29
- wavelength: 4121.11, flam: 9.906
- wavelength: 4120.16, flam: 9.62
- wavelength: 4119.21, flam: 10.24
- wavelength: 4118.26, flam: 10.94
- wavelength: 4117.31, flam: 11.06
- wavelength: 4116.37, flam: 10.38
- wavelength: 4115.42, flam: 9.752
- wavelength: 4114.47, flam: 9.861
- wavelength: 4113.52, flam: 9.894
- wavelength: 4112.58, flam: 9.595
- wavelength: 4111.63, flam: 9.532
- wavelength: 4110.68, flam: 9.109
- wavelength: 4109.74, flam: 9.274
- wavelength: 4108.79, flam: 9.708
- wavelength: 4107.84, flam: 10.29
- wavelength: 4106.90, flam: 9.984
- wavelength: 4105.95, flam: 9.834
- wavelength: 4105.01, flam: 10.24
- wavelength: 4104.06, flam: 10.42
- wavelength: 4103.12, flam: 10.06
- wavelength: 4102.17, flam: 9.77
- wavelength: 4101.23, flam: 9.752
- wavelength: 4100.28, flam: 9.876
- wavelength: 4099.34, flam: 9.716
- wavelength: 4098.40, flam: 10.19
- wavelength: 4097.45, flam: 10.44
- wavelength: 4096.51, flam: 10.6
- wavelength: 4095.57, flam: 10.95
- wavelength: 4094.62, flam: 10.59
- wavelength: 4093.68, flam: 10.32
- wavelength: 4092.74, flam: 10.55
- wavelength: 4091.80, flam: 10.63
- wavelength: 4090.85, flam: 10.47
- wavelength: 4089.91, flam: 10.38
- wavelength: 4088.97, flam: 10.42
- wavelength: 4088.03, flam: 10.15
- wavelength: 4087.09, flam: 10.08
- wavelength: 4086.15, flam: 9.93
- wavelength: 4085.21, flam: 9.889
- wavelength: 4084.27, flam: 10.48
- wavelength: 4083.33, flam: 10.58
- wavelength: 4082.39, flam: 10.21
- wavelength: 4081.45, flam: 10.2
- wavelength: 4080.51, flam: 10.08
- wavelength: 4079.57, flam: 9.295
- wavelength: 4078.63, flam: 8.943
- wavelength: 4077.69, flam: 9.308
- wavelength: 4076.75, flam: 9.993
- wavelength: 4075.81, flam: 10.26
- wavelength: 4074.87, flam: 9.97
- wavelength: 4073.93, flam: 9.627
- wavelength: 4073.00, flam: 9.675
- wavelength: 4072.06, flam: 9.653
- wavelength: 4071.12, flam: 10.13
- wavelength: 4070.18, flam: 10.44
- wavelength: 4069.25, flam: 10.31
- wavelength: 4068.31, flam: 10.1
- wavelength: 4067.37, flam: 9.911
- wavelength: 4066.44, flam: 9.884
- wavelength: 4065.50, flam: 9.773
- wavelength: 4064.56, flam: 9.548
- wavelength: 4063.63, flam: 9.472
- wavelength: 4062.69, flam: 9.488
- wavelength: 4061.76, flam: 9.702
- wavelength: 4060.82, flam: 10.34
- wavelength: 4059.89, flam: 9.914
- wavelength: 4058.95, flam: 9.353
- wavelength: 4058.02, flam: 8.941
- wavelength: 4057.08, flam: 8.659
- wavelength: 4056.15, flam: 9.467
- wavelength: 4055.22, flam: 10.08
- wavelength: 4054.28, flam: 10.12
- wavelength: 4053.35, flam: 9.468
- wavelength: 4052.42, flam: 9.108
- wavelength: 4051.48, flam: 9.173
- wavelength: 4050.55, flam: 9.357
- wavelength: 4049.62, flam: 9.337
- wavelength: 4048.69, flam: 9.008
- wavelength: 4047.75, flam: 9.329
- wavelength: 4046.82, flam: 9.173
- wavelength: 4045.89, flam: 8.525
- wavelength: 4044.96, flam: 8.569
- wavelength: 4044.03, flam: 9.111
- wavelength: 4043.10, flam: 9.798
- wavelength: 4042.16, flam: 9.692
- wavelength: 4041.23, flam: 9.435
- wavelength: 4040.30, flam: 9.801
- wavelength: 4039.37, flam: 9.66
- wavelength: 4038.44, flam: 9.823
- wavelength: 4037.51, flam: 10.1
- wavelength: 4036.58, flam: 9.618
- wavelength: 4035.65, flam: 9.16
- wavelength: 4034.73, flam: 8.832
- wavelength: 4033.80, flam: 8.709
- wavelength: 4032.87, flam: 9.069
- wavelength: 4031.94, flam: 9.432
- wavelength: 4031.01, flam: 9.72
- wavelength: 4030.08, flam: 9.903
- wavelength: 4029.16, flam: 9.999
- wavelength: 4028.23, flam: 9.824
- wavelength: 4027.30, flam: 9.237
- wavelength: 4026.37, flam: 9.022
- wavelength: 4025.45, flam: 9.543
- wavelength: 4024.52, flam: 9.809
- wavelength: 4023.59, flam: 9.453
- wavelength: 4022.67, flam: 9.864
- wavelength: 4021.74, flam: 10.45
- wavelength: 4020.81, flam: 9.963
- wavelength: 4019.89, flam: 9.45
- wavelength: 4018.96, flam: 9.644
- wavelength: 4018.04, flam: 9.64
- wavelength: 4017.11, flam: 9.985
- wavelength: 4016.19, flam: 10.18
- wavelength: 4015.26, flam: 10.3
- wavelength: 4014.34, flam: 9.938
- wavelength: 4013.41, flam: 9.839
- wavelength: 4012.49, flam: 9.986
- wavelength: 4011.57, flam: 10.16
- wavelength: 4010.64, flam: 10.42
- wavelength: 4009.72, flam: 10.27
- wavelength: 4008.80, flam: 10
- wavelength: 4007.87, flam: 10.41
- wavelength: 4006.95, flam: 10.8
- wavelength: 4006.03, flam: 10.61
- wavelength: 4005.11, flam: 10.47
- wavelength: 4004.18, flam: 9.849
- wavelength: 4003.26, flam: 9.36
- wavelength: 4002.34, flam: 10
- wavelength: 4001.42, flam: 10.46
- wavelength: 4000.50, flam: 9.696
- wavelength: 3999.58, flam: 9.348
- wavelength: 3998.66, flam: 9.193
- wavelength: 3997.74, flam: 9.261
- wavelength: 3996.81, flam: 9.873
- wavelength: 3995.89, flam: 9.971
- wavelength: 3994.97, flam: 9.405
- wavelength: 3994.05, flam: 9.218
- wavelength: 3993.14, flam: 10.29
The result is -1.6 angstrom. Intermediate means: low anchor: 9.45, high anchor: 10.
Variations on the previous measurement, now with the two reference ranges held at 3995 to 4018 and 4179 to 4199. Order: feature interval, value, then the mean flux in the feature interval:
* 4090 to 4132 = -3.0 angstrom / 10.1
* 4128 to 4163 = -2.0 angstrom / 9.74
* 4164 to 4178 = 0.3 angstrom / 8.9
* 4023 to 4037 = 0.6 angstrom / 9.43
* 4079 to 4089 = -0.6 angstrom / 10.1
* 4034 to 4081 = 0.7 angstrom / 9.57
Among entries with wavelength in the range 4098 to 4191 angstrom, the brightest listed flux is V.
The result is 11.06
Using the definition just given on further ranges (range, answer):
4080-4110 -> 10.95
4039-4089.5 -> 10.58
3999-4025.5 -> 10.8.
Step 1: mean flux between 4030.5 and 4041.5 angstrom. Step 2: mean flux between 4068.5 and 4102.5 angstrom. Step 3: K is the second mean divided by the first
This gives 1.07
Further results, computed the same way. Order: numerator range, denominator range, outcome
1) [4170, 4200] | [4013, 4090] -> 0.92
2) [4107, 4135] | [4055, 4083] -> 1.02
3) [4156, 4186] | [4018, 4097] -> 0.93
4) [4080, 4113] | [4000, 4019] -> 1.00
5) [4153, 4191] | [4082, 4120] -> 0.90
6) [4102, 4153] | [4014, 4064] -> 1.04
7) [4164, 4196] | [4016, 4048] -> 0.93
